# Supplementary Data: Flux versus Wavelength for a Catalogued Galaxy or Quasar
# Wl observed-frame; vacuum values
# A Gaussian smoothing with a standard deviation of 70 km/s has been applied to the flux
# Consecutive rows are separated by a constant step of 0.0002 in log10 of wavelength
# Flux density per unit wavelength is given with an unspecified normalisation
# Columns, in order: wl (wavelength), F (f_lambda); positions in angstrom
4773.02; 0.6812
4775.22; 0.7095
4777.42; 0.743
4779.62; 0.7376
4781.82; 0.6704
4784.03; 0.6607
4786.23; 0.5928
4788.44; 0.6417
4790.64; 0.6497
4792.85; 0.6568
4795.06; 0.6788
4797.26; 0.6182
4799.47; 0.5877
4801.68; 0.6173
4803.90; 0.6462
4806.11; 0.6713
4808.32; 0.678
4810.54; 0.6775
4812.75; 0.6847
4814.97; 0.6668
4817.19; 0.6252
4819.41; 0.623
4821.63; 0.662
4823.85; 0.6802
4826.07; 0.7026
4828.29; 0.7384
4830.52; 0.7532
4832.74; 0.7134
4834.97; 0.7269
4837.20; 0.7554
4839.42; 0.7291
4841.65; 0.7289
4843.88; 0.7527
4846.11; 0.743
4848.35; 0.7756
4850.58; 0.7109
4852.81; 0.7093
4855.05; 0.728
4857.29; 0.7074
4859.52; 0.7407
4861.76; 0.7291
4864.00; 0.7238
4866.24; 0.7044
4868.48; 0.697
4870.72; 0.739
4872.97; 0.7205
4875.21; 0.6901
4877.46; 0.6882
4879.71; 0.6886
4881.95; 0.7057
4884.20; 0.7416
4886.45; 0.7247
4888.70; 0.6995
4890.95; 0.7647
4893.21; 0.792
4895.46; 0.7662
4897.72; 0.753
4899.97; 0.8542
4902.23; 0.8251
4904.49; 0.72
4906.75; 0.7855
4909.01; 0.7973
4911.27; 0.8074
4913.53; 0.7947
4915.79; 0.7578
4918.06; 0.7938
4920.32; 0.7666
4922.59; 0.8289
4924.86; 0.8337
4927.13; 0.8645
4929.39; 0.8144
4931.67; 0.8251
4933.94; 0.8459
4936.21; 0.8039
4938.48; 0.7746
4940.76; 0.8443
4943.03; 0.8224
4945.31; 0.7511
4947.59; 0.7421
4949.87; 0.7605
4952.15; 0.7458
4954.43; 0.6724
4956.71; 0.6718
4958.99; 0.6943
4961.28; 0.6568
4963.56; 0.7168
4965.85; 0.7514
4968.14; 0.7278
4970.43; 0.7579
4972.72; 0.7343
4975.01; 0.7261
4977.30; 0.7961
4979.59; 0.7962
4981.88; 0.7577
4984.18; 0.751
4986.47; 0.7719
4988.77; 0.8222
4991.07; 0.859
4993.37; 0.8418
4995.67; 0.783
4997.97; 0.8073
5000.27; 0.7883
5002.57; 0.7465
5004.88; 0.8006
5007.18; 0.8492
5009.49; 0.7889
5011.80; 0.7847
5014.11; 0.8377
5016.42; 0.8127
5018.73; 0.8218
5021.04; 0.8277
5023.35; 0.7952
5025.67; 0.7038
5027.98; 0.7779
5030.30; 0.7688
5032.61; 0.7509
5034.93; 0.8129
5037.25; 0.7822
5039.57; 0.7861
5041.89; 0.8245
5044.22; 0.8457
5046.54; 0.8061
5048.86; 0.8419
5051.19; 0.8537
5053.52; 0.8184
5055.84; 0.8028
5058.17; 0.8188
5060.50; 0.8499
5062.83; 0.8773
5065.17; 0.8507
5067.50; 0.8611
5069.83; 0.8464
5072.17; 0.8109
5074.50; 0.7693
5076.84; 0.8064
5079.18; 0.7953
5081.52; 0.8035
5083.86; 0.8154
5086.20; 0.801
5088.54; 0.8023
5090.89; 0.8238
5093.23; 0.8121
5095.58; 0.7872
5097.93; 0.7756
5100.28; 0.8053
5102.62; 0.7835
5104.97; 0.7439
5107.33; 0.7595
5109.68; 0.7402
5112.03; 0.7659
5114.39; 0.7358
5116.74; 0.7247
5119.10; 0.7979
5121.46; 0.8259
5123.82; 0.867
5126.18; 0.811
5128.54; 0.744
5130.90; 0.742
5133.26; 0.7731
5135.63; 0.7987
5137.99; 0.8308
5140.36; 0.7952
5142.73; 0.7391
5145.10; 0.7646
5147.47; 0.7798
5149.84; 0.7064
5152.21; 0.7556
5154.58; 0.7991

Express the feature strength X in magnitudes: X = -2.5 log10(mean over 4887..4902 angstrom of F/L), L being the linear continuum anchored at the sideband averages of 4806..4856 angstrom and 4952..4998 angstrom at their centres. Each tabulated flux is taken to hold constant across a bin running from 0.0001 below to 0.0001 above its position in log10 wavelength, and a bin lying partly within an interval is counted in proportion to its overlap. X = -0.066 mag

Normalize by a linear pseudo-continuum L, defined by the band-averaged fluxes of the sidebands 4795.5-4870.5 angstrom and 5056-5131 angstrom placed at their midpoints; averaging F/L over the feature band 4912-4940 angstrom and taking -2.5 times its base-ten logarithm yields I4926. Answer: -0.11 mag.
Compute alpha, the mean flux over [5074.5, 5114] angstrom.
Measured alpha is 0.787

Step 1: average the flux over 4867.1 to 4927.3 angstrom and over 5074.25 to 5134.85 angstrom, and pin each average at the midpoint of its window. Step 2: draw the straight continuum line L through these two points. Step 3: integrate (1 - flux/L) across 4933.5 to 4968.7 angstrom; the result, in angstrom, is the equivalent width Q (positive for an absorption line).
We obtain 0.9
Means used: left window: 0.761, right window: 0.785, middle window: 0.747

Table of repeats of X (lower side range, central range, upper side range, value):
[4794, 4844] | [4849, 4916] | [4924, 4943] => 0.028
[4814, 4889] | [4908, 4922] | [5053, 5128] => -0.073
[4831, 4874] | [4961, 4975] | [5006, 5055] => 0.071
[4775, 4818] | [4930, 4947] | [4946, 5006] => -0.100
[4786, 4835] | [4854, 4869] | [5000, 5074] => -0.034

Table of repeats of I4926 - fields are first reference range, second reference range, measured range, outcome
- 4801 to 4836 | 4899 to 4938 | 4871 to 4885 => 0.072 mag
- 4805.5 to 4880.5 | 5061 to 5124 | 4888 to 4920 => -0.072 mag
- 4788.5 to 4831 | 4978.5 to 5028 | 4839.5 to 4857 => -0.068 mag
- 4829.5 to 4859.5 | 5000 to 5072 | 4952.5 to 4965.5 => 0.132 mag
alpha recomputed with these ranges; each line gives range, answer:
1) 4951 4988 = 0.734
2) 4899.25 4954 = 0.796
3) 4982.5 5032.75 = 0.796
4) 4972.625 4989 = 0.769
